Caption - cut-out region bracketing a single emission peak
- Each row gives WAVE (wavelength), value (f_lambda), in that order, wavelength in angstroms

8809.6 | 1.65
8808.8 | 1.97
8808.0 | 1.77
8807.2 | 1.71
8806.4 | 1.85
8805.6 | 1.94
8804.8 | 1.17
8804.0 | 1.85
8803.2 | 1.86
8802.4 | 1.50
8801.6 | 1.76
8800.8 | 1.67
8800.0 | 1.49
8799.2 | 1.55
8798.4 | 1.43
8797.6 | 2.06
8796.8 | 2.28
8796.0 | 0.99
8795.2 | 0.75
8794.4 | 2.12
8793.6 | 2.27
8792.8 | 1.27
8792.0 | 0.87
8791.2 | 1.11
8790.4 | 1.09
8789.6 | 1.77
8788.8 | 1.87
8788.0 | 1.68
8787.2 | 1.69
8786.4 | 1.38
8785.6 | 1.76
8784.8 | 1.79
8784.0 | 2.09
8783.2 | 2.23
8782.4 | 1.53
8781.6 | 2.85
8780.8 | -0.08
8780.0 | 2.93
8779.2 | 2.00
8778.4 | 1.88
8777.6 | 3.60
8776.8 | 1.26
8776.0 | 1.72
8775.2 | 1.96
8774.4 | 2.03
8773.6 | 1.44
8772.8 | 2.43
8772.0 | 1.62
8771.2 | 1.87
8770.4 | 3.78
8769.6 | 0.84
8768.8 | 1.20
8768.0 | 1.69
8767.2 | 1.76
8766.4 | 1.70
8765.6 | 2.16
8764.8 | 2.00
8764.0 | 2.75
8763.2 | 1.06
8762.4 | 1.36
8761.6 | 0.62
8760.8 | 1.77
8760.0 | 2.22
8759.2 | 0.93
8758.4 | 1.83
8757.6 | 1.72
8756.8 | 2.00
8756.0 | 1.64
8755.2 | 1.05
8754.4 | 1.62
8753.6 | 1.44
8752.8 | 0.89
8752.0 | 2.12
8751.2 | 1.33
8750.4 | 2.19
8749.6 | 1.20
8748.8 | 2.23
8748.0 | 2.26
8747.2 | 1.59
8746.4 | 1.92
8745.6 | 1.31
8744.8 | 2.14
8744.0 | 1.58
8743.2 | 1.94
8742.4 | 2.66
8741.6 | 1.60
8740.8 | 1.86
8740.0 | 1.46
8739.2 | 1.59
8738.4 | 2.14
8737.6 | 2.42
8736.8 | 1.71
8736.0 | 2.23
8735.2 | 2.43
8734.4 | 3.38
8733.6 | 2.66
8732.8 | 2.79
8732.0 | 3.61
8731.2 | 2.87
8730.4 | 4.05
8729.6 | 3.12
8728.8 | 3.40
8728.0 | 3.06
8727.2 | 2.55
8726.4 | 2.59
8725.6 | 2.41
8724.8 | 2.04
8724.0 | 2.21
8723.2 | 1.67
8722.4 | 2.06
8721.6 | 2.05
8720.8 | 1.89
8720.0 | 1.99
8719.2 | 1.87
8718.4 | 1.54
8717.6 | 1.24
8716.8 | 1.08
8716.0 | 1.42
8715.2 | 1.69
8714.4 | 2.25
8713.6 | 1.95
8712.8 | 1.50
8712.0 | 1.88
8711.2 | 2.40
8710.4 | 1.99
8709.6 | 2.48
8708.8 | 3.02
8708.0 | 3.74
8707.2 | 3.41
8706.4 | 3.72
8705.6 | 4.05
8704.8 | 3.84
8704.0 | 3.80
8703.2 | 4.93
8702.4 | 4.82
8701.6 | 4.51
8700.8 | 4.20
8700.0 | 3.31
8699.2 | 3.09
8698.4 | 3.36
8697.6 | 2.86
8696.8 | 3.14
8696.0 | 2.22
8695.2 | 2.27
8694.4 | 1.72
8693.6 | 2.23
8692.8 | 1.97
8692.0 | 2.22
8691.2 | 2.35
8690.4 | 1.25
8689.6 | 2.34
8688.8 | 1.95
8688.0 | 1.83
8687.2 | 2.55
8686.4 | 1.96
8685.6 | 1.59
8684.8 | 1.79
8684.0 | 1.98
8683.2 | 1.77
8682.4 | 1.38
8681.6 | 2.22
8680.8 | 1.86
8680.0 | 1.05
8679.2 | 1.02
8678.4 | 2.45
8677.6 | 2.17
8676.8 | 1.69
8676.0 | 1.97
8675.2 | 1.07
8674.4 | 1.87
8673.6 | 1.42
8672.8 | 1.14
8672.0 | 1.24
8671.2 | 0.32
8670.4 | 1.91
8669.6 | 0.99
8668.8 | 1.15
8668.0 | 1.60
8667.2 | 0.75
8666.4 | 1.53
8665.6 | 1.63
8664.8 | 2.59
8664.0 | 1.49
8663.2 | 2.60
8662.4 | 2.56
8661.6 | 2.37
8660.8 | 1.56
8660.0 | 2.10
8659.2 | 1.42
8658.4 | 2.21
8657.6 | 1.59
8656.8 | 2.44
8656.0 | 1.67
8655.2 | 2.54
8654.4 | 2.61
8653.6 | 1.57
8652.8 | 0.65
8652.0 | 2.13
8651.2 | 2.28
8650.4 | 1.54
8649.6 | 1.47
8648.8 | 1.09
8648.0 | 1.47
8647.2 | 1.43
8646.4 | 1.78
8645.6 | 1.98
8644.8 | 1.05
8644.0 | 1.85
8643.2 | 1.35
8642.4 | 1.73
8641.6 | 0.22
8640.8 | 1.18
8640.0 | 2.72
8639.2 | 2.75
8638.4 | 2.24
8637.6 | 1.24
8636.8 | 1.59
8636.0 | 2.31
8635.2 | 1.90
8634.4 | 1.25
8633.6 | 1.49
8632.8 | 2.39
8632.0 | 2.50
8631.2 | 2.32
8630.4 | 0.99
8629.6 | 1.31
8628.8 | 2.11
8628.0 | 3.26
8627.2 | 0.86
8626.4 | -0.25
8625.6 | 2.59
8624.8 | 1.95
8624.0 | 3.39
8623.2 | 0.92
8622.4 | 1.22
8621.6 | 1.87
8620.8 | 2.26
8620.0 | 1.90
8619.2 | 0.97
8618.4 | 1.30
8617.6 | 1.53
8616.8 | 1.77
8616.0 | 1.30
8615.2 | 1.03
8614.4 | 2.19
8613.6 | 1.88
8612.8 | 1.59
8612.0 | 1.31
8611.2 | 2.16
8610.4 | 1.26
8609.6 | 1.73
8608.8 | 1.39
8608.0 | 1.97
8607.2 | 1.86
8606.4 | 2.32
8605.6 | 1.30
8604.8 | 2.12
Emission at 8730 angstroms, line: [N II] 6583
